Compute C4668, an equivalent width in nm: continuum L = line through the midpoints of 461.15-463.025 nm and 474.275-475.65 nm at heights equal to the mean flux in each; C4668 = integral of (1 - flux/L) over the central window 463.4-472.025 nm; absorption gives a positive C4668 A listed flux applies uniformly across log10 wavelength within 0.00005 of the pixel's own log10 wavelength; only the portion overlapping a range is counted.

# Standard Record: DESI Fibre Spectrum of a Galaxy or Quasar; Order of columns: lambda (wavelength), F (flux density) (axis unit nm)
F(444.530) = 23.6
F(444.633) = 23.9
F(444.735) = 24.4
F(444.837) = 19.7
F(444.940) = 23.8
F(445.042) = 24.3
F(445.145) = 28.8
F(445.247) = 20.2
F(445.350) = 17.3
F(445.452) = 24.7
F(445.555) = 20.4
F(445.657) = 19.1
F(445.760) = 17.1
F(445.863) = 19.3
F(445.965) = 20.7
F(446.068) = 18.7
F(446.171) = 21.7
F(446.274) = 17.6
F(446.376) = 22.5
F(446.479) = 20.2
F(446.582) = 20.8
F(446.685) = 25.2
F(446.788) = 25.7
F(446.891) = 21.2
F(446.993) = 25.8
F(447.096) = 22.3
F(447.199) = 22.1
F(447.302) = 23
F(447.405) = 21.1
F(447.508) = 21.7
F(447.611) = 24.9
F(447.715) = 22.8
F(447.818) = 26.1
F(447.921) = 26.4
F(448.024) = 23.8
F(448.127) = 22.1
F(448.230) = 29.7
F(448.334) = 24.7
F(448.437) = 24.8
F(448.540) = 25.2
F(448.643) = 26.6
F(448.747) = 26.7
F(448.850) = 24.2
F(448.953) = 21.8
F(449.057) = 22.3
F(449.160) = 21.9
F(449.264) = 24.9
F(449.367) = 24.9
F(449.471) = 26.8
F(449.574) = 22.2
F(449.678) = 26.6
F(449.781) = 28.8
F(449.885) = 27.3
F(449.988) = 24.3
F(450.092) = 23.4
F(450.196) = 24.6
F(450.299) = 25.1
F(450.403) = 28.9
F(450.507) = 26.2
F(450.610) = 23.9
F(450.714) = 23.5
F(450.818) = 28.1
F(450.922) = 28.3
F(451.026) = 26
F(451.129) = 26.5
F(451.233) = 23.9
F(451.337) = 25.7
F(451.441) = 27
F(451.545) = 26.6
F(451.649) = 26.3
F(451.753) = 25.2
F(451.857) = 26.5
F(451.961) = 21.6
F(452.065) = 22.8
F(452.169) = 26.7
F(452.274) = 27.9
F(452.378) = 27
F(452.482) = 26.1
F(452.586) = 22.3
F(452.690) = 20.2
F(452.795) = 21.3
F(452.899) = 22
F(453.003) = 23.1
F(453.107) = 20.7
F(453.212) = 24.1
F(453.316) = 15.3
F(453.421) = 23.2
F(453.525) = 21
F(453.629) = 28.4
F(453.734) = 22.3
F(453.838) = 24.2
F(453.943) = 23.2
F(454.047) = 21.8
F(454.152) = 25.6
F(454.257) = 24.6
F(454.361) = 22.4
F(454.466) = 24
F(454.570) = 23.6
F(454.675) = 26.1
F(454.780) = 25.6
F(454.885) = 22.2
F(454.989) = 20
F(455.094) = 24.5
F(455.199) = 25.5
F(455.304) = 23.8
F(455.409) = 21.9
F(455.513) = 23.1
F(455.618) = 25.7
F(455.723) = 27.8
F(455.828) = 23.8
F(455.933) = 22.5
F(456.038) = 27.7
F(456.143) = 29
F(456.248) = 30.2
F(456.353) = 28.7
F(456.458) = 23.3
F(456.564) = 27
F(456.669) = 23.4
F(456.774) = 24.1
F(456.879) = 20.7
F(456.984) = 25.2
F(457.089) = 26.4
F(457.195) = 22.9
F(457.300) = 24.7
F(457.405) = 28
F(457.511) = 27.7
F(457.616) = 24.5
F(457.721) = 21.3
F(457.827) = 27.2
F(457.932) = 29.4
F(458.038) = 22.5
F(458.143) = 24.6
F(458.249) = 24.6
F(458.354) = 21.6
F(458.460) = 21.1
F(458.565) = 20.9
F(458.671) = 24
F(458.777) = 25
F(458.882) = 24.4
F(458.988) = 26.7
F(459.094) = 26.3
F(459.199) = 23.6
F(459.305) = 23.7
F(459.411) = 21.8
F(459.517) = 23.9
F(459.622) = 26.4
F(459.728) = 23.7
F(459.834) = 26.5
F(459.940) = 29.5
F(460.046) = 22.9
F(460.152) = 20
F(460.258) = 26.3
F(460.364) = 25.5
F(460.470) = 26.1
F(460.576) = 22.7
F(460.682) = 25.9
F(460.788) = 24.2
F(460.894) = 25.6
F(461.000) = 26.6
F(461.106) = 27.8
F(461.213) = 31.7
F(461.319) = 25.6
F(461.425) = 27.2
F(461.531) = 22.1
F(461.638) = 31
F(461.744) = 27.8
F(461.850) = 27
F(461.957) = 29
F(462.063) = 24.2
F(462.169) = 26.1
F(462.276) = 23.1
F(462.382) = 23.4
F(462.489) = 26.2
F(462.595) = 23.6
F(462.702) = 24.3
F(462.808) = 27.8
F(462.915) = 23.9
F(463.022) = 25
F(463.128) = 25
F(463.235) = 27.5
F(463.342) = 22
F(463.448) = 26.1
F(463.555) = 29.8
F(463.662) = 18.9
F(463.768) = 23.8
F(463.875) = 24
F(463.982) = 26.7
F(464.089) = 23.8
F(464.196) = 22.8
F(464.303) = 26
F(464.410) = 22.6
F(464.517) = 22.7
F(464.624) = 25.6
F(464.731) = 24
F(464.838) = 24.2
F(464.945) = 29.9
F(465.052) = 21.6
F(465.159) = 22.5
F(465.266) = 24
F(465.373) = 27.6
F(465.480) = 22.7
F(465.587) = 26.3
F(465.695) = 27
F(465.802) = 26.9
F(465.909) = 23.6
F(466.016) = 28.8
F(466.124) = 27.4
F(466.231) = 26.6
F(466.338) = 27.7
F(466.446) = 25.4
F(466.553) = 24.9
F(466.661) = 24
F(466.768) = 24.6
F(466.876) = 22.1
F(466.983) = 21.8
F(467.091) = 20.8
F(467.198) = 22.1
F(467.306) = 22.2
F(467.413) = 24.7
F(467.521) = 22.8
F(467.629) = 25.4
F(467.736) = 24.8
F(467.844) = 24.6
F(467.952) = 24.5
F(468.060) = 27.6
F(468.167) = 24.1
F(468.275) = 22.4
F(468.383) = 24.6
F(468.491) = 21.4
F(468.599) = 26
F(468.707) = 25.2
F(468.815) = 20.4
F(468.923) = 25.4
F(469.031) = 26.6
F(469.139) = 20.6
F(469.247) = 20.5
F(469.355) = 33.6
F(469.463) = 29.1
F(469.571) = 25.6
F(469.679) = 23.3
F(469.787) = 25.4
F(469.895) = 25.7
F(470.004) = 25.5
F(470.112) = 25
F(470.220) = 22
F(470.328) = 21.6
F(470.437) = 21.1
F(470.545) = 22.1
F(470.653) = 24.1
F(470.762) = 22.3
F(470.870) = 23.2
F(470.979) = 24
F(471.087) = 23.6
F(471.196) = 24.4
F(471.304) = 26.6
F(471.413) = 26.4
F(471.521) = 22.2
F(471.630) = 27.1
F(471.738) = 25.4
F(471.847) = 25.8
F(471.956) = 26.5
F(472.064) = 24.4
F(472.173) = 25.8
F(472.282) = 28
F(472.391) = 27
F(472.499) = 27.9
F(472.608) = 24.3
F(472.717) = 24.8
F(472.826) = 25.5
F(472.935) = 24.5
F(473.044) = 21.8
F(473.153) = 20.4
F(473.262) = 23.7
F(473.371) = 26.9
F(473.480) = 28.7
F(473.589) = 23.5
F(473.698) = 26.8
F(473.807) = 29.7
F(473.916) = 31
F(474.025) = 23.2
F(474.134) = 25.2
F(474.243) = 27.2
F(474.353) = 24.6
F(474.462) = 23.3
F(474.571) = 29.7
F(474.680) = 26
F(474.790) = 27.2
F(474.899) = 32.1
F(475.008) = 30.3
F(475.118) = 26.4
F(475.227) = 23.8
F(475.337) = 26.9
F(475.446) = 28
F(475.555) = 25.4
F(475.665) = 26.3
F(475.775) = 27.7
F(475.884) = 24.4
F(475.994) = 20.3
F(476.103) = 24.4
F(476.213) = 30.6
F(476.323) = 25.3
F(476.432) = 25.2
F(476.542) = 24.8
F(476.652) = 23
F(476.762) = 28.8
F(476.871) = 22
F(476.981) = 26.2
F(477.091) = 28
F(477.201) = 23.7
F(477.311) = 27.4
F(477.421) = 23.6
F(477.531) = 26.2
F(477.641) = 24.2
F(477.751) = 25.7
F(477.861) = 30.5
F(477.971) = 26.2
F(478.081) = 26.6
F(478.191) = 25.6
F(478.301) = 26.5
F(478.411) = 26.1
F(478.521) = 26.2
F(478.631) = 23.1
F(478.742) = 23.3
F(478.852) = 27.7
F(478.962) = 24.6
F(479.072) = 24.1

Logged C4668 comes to 0.62 nm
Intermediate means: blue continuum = 26.1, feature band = 24.6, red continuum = 27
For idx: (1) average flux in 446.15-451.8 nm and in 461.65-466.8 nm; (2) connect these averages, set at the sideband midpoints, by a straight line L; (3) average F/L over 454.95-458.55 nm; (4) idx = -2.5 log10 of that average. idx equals 0.00 mag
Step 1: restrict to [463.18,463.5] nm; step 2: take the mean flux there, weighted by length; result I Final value 25.2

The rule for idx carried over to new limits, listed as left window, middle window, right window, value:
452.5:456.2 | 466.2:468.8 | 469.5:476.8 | 0.034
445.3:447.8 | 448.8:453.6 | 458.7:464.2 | -0.083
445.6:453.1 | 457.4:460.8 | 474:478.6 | 0.009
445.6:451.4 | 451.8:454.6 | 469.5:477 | 0.037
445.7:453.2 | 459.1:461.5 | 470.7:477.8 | -0.024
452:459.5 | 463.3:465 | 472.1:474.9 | 0.020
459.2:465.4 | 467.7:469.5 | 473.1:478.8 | 0.034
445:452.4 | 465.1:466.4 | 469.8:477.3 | -0.038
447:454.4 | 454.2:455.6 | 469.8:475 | 0.040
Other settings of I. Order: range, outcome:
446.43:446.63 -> 20.5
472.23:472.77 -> 26.4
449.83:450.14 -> 25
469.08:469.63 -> 25.9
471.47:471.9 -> 25.1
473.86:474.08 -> 27.2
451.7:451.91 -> 25.8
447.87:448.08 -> 25.1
